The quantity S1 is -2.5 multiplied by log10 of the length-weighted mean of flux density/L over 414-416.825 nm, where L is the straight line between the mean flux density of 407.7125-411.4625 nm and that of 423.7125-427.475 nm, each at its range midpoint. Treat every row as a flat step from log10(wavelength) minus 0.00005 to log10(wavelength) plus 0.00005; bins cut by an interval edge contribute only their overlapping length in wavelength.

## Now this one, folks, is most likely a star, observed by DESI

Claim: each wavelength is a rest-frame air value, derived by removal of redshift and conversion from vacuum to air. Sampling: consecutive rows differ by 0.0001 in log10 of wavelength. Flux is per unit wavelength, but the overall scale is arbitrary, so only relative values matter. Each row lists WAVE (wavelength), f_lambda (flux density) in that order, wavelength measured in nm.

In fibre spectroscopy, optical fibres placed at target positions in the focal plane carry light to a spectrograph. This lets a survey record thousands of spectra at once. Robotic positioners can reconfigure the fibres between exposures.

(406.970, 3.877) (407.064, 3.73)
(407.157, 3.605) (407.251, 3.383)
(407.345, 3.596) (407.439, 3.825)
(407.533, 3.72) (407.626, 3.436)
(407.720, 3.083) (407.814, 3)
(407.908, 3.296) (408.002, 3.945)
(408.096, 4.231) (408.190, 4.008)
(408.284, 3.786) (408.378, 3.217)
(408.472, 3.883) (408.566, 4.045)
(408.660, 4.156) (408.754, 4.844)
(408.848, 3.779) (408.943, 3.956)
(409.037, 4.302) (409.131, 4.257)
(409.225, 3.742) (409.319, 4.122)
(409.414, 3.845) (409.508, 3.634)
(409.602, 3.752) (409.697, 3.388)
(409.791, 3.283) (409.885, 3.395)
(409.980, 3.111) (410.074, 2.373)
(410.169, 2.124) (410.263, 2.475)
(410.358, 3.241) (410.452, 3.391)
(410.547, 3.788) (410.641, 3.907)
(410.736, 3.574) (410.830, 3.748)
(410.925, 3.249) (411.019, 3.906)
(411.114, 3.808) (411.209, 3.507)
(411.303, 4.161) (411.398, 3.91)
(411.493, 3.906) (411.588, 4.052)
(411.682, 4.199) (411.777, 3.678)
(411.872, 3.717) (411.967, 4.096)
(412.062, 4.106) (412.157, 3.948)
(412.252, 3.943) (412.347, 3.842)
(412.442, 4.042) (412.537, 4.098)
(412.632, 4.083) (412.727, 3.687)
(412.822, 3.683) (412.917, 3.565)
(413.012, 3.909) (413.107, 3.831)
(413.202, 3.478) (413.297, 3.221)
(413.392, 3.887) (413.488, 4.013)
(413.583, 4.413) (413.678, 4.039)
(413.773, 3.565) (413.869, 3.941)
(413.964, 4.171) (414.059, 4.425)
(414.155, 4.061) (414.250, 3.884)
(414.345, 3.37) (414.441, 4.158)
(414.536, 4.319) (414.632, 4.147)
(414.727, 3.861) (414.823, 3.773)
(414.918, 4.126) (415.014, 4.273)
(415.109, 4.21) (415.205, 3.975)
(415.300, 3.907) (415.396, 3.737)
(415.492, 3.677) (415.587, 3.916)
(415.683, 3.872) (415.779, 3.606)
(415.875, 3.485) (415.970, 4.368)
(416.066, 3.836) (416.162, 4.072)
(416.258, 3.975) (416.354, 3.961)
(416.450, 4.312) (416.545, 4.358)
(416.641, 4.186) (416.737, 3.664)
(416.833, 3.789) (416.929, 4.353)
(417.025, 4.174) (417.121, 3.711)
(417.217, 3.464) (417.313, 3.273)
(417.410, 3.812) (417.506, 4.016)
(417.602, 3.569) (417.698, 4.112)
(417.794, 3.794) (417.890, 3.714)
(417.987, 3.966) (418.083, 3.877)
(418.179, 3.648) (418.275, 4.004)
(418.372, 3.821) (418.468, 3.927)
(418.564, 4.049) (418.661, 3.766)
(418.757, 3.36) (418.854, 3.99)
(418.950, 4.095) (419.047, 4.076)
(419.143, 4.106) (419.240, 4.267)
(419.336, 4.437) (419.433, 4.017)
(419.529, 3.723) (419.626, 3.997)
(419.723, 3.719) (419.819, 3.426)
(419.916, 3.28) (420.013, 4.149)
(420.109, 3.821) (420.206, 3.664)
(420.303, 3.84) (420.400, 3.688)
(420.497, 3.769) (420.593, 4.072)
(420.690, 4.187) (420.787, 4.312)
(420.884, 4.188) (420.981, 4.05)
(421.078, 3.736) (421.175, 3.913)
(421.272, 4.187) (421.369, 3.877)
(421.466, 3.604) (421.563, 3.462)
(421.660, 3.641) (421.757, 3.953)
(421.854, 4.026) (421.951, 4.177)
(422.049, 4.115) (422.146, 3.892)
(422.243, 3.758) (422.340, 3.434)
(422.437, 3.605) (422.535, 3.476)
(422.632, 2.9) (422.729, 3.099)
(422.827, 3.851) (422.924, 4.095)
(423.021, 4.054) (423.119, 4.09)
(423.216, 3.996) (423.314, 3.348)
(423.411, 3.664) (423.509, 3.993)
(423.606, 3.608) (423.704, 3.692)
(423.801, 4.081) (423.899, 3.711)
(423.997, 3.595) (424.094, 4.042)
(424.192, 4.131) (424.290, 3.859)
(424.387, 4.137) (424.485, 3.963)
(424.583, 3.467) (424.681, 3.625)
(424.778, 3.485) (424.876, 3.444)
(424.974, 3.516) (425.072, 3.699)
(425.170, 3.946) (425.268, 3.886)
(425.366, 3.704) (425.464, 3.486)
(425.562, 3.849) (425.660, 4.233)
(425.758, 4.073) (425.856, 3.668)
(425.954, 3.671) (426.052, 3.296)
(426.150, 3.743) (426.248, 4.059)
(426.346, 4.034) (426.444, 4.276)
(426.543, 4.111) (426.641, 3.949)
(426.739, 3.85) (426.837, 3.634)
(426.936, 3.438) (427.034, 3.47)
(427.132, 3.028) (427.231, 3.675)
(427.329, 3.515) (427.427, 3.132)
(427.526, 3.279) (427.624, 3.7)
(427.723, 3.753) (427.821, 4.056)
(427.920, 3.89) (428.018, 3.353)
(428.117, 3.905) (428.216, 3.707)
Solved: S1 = -0.09 mag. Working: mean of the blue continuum 3.64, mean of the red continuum 3.75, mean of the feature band 3.98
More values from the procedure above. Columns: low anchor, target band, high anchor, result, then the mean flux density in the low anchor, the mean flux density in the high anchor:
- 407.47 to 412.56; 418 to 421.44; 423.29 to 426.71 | -0.041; 3.7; 3.81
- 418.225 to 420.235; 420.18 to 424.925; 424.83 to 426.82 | 0.014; 3.89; 3.82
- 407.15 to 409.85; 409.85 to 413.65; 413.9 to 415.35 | 0.067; 3.76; 4.04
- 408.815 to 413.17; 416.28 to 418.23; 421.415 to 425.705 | -0.046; 3.7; 3.76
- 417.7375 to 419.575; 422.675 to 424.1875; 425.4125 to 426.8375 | 0.026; 3.93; 3.87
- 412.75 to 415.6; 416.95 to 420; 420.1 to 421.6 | 0.016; 3.92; 3.9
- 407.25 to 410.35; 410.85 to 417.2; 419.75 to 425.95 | -0.071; 3.6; 3.8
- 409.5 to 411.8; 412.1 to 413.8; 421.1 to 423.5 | -0.089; 3.5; 3.76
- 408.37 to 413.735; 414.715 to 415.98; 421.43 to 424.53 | -0.040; 3.75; 3.78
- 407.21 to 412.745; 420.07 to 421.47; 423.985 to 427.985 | -0.059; 3.7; 3.74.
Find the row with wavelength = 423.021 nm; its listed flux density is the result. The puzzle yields 4.054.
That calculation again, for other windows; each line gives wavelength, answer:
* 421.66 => 3.641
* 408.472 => 3.883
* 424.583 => 3.467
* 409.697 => 3.388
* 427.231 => 3.675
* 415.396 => 3.737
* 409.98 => 3.111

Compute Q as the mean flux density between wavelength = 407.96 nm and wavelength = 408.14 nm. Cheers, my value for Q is 4.09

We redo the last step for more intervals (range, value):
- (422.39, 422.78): 3.26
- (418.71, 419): 3.81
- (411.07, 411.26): 3.67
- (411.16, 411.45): 3.86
